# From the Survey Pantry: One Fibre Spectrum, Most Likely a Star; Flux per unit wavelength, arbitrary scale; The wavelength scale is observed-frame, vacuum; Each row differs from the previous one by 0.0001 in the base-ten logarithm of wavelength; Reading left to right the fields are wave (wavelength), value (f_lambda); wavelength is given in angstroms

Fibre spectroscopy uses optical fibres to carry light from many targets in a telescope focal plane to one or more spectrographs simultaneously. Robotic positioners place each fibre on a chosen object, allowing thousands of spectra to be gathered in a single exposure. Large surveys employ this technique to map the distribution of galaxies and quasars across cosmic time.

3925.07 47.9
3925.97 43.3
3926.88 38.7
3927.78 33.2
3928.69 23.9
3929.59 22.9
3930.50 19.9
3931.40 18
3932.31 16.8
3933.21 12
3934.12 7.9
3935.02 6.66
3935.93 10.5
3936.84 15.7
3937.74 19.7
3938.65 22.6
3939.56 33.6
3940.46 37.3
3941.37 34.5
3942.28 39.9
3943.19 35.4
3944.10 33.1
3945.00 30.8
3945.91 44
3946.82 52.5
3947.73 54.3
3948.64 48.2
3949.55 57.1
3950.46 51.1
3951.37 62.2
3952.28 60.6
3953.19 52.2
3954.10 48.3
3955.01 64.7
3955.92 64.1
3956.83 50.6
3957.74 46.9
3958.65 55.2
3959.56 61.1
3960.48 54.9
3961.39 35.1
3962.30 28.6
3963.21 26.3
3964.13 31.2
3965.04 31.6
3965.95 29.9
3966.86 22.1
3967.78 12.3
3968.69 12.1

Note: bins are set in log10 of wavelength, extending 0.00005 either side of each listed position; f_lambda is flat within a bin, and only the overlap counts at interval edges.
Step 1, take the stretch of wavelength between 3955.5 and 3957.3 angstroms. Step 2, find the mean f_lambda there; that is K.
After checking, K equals 57.2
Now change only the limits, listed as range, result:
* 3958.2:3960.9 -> 57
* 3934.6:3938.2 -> 13.2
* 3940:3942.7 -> 37.2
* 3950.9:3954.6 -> 55.9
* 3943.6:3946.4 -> 36.2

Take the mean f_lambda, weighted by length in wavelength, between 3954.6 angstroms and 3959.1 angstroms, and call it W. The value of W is 56.3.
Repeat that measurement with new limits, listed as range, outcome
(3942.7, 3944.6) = 34.3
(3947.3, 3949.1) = 51.2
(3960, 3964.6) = 35.2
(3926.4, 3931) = 27.7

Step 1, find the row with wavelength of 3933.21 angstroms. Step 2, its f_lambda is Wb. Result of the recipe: 12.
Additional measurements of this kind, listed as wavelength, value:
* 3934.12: 7.9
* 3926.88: 38.7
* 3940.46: 37.3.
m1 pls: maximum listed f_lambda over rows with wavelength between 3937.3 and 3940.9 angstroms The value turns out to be 37.3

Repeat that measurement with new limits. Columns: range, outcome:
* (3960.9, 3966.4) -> 35.1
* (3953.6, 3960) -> 64.7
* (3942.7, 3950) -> 57.1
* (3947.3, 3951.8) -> 62.2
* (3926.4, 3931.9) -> 38.7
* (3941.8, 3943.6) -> 39.9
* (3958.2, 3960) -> 61.1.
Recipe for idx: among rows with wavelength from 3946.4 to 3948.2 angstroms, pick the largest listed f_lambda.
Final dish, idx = 54.3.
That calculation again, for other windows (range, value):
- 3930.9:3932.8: 18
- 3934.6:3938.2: 19.7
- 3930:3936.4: 19.9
